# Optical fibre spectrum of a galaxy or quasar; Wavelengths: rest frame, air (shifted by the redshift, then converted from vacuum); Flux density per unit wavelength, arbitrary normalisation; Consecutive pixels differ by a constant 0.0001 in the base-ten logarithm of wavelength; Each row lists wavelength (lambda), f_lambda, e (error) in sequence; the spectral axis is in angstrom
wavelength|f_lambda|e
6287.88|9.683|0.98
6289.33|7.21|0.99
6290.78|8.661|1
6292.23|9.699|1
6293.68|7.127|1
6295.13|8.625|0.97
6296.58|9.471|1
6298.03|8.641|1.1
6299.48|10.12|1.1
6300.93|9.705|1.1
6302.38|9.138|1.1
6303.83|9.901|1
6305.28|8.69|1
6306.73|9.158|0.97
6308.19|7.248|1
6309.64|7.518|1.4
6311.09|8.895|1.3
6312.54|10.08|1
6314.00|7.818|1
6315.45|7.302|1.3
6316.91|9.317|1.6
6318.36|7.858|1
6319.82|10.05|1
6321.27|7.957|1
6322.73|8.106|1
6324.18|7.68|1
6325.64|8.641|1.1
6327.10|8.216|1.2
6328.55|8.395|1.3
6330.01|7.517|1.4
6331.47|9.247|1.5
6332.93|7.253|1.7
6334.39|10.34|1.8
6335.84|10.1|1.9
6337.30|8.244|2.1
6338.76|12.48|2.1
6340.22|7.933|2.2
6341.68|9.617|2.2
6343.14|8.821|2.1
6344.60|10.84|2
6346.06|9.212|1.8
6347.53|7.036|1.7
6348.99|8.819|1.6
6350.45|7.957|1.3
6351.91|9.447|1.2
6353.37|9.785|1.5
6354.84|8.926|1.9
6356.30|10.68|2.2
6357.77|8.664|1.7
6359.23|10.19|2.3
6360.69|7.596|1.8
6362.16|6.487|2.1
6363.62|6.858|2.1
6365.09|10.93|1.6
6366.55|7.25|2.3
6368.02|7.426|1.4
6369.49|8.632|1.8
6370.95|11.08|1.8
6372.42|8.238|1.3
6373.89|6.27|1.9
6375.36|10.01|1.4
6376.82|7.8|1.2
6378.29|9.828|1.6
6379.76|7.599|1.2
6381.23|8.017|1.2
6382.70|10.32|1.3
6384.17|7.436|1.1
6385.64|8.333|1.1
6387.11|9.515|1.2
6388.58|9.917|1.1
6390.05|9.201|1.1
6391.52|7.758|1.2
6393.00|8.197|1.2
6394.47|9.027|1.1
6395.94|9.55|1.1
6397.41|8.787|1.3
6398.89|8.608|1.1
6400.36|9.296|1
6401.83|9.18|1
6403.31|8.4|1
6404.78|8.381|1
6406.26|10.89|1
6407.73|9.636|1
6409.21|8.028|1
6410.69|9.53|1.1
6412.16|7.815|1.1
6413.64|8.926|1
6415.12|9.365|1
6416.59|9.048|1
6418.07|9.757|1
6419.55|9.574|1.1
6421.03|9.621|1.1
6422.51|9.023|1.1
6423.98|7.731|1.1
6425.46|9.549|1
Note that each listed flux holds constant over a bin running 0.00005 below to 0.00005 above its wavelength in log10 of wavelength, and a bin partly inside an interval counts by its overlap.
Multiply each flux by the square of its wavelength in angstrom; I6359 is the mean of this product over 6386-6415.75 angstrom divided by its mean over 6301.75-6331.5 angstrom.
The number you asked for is 1.1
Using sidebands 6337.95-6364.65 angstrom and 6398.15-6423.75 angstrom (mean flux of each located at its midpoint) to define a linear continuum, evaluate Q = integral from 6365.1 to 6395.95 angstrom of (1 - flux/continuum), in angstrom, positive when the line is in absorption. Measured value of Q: 1.3 angstrom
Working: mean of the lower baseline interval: 8.98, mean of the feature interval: 8.67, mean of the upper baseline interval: 9.1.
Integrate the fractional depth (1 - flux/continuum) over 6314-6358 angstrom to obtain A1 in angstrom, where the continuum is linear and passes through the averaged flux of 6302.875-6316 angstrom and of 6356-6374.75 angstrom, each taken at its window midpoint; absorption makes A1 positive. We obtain -1.94 angstrom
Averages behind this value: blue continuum 8.54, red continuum 8.44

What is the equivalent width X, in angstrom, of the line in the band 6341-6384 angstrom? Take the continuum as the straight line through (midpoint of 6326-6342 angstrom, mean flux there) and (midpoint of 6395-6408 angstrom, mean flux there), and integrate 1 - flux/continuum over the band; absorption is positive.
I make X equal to 1.6 angstrom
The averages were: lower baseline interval 9.01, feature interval 8.75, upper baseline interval 9.18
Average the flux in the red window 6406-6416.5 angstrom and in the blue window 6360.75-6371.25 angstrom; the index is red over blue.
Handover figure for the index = 1.1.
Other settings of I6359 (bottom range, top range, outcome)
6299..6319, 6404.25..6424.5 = 1.08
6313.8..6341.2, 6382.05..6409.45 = 1.06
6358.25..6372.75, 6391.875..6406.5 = 1.06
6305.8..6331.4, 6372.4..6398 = 1.06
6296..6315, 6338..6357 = 1.06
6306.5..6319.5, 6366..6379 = 1.04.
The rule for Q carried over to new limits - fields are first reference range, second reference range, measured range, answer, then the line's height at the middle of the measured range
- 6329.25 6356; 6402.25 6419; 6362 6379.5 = 1.26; 9.1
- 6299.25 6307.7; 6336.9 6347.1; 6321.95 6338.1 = 1.62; 9.49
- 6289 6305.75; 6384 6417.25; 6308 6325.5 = 1.16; 8.95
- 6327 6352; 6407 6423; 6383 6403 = 0.49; 9.08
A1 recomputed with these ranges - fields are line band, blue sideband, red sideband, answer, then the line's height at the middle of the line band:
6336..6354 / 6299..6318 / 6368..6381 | -1.09 angstrom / 8.68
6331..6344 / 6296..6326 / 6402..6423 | -0.76 angstrom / 8.83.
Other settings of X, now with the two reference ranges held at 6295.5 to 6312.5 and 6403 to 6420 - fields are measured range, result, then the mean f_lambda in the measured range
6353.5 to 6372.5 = 0.68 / 8.74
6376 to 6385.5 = 0.61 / 8.51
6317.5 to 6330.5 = 1.05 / 8.3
